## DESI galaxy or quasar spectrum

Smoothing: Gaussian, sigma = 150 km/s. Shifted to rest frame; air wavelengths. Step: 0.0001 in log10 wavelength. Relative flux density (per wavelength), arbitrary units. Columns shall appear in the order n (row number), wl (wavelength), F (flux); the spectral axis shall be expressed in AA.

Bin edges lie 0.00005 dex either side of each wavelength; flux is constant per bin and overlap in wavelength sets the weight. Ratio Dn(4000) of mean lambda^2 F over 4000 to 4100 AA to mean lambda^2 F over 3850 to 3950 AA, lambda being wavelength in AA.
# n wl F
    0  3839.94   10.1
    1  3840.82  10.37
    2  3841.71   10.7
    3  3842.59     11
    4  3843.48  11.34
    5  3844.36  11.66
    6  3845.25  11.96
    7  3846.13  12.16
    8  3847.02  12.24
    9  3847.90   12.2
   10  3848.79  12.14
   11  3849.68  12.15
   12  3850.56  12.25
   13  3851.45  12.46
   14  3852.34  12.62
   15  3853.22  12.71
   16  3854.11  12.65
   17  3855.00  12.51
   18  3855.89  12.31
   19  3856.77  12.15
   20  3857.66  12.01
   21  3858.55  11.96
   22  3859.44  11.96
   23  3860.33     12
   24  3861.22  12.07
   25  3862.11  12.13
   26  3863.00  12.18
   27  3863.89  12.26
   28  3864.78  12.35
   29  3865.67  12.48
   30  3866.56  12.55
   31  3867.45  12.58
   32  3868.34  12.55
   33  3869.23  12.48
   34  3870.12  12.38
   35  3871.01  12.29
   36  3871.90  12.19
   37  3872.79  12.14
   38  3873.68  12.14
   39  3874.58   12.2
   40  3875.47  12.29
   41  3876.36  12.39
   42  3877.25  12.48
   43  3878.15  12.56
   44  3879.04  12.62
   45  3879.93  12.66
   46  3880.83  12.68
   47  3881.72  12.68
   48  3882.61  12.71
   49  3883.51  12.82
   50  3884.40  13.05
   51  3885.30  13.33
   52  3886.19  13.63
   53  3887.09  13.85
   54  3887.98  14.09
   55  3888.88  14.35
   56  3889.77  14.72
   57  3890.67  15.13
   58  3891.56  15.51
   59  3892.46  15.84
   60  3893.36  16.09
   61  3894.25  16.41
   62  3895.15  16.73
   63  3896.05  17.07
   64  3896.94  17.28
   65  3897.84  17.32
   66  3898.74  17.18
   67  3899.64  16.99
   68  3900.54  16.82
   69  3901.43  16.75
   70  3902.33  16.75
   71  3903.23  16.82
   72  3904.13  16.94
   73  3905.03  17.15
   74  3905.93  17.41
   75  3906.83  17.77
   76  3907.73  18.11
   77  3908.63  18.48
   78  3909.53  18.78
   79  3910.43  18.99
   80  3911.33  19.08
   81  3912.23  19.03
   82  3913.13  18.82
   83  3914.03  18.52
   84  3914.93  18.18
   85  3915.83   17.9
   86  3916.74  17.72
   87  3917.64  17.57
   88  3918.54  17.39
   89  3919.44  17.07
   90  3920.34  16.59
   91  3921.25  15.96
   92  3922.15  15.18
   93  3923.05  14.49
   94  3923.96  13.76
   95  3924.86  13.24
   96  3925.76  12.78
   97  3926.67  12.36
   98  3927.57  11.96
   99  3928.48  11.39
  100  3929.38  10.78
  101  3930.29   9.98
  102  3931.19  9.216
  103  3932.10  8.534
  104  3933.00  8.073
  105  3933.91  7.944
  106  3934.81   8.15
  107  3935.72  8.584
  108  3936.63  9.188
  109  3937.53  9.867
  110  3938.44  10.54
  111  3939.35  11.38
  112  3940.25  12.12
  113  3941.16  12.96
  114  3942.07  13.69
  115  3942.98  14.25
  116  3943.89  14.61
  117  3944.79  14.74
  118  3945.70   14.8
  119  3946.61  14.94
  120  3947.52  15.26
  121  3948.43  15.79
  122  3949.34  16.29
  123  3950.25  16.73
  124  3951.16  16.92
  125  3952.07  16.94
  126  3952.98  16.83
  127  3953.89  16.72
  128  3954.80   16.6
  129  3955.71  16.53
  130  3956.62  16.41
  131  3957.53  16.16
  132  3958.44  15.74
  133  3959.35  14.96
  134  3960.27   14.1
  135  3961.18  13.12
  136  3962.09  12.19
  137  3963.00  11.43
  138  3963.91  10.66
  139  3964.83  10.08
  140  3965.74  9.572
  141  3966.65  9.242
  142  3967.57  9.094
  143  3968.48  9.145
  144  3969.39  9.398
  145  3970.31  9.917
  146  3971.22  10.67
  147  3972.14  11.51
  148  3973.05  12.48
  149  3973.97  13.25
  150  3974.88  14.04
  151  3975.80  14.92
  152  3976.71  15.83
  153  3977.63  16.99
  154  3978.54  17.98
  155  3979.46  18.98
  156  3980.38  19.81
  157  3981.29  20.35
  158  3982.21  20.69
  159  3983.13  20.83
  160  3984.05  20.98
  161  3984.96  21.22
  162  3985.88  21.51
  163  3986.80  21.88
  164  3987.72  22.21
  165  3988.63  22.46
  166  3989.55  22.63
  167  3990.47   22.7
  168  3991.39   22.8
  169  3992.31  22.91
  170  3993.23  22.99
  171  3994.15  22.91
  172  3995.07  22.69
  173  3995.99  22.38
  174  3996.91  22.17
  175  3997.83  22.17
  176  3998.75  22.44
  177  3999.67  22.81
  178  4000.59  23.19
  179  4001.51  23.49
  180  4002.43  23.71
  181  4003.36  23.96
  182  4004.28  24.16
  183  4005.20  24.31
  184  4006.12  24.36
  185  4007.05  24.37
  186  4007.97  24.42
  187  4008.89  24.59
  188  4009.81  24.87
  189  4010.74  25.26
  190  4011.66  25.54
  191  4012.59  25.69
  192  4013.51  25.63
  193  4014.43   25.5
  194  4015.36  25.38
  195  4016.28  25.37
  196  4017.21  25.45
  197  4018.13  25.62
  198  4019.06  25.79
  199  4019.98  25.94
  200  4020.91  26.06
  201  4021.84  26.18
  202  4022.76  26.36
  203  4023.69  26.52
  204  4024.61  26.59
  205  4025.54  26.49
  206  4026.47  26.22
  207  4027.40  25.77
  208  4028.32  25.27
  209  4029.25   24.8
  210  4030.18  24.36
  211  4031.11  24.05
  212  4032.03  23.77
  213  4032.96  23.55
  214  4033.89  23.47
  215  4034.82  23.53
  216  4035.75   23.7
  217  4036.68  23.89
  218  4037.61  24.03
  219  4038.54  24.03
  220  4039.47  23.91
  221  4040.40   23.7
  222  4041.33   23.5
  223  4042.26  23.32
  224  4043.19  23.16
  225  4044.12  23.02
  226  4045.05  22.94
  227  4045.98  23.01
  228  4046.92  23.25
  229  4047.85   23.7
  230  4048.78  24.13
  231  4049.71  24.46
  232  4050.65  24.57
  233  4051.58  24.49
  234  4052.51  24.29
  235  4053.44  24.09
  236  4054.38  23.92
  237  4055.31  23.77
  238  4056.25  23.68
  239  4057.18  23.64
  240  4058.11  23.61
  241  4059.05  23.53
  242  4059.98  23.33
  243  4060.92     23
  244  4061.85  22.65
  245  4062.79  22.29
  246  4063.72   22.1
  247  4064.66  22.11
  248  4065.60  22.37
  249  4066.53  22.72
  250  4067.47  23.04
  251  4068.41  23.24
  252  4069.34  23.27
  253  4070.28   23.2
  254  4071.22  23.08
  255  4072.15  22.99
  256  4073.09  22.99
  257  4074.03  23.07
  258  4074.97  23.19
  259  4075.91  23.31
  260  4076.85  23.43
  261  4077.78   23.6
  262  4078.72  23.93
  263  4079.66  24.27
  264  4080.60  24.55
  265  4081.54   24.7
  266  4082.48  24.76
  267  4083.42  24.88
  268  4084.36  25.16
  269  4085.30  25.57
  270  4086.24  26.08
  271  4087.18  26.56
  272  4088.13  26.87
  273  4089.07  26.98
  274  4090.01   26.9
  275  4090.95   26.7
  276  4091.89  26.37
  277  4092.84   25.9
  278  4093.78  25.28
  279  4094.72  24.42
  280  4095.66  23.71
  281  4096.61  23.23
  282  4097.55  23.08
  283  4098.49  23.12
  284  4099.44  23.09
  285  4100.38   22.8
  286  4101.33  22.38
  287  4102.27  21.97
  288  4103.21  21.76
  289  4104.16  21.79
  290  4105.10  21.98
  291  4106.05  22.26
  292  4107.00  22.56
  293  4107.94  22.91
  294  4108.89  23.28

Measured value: 1.9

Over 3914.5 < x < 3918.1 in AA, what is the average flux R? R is 17.8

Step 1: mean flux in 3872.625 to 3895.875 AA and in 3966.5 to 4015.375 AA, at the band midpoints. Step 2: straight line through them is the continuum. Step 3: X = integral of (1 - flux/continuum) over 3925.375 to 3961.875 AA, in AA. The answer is 8.9 AA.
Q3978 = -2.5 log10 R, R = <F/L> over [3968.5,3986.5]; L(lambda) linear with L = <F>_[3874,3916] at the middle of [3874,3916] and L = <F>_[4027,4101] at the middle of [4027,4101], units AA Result 0.21 mag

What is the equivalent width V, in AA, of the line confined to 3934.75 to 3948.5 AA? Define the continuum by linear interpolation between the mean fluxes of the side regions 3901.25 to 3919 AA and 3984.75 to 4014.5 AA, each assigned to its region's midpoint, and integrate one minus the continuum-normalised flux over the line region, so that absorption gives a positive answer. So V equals 5.1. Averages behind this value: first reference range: 17.9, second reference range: 23.4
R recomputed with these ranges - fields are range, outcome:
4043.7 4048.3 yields 23.2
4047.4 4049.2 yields 23.9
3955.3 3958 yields 16.4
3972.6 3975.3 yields 13.2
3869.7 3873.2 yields 12.3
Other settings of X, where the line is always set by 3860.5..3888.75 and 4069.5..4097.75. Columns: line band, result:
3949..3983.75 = 6.4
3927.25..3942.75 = 5.6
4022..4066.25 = -3.3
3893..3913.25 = -4.6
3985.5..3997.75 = -2.0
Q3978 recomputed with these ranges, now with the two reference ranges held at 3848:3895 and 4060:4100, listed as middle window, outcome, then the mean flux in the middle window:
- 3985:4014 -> -0.184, 23.4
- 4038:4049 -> -0.064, 23.5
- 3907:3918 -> -0.215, 18.4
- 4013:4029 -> -0.231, 25.9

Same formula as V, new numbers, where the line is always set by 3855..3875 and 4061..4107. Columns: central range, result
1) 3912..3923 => -1.7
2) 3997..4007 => -2.0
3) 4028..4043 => -1.9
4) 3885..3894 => -0.8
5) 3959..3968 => 3.1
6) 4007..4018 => -2.8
